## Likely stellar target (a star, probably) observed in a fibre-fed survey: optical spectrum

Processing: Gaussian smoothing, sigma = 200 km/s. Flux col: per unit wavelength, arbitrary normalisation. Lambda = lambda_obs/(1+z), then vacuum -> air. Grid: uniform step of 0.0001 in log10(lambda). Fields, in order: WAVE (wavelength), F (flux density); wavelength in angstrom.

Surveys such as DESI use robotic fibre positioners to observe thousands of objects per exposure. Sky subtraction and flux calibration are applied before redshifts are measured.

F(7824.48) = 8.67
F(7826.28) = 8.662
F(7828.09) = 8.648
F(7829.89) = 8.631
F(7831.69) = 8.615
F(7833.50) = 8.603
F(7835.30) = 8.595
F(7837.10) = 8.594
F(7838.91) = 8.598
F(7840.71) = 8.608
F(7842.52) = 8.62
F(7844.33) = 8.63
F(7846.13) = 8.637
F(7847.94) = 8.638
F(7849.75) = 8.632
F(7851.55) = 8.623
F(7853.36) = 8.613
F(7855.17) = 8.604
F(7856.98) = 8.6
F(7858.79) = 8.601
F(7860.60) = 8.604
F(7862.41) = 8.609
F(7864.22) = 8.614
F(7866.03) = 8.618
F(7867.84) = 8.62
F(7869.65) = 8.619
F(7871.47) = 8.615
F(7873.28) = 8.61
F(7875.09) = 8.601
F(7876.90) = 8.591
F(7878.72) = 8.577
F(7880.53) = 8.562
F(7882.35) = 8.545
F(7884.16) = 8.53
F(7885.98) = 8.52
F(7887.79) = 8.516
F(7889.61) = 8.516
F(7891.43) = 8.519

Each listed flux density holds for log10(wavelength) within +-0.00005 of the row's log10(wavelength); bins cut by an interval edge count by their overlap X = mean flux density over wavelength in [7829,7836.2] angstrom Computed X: 8.61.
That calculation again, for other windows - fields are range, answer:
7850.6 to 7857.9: 8.61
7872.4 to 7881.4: 8.59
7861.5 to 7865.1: 8.61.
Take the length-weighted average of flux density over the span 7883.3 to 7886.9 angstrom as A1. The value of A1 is 8.53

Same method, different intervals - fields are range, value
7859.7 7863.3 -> 8.61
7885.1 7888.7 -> 8.53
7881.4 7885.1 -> 8.53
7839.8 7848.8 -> 8.63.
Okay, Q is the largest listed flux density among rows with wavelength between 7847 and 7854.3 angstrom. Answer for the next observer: 8.638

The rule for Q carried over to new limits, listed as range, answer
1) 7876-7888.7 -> 8.591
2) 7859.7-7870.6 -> 8.62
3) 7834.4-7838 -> 8.595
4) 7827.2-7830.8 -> 8.648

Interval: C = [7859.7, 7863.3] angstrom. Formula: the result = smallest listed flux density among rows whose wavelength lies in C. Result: 8.604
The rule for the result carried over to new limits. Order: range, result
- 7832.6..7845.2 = 8.594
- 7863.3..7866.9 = 8.614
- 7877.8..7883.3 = 8.545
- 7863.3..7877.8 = 8.591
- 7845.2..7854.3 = 8.613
